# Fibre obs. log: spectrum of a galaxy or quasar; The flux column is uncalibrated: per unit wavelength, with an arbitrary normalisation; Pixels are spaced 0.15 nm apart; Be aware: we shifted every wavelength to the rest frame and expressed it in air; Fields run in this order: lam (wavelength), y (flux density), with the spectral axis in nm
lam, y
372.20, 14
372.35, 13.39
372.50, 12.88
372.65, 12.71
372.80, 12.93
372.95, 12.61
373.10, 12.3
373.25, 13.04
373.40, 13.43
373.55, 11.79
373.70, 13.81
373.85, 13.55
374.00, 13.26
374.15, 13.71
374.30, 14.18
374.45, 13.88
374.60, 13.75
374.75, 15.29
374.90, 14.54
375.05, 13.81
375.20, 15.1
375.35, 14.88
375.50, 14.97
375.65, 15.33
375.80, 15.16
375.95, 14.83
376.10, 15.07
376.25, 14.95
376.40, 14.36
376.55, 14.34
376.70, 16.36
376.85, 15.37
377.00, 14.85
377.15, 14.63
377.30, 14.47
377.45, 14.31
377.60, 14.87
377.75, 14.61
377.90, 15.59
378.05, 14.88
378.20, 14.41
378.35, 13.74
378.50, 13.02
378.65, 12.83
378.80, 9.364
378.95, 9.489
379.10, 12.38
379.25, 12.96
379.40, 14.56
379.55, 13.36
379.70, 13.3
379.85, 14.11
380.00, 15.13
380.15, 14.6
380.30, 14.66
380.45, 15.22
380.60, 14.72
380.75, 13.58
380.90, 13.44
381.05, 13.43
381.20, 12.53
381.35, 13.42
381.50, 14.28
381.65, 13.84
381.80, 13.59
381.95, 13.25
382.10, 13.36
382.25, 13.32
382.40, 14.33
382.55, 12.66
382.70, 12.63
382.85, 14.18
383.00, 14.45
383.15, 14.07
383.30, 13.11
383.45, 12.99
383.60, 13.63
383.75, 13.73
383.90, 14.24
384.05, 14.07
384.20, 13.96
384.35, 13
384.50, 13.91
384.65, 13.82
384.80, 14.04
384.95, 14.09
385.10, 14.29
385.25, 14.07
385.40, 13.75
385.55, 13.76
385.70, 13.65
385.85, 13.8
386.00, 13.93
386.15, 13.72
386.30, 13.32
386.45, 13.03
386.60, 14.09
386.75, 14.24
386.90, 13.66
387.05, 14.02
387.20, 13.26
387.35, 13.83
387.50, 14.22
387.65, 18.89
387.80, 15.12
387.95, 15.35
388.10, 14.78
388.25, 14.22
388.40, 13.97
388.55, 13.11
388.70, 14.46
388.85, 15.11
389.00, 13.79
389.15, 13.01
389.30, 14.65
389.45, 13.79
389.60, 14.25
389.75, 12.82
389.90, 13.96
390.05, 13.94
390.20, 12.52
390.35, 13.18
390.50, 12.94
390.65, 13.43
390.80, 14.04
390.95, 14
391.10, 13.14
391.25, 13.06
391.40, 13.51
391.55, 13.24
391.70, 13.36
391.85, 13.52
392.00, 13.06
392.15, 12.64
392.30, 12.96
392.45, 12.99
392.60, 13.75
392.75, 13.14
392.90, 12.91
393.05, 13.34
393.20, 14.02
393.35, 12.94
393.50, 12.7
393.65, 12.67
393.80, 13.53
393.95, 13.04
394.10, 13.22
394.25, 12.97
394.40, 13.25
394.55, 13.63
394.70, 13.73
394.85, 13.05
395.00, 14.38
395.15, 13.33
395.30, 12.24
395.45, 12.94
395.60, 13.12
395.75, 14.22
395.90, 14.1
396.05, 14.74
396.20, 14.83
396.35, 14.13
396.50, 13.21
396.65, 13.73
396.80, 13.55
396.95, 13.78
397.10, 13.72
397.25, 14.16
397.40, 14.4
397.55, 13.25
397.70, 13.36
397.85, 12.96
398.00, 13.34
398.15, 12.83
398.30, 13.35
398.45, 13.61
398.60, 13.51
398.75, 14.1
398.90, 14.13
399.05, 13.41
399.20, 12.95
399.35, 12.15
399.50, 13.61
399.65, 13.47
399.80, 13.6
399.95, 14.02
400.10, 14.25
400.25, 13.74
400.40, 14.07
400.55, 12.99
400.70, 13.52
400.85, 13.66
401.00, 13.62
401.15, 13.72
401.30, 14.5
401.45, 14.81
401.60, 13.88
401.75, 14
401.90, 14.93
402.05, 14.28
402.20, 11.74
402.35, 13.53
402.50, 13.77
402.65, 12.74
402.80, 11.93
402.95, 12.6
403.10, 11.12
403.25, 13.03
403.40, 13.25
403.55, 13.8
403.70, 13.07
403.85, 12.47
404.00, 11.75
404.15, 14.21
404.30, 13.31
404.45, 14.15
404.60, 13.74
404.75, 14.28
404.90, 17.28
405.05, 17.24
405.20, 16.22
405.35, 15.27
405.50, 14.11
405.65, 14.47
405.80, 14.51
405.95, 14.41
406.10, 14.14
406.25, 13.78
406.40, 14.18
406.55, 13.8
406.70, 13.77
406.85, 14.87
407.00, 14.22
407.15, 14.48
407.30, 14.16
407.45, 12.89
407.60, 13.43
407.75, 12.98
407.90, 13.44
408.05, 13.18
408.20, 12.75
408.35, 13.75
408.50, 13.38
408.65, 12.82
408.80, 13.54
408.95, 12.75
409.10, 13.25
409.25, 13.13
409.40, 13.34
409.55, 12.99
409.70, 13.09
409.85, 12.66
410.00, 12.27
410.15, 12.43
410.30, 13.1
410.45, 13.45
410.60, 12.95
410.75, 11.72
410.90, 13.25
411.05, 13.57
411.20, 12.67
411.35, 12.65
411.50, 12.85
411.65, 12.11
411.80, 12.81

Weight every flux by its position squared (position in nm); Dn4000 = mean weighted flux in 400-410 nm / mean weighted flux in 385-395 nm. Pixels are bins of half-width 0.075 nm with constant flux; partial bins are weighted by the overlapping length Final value 1.1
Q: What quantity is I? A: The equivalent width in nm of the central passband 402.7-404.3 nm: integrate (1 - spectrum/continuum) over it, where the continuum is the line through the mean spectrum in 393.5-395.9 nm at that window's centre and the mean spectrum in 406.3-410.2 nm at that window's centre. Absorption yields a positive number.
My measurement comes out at 0.072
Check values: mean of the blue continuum 13.3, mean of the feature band 12.8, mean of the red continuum 13.4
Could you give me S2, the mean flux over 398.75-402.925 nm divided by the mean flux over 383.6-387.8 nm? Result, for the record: 0.97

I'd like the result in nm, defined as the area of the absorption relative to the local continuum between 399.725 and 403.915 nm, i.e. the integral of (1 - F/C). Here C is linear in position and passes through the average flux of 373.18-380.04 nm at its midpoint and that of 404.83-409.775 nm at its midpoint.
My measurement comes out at 0.162 nm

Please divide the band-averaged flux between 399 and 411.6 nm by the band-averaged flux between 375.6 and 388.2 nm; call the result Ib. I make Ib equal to 1.0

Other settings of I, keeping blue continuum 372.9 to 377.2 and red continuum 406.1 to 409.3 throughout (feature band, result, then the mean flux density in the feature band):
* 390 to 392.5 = 0.117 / 13.3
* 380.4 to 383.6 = 0.109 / 13.6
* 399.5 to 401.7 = -0.020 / 13.8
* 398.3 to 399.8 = 0.034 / 13.4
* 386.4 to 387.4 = 0.018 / 13.7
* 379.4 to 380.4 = -0.007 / 14.2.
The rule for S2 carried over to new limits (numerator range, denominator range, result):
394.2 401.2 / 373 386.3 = 0.98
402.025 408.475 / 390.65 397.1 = 1.03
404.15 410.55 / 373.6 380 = 0.98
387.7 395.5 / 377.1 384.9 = 0.99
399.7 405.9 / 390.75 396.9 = 1.03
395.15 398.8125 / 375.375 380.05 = 0.96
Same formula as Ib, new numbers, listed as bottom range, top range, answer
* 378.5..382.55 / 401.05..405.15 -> 1.02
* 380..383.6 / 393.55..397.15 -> 0.98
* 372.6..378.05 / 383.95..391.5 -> 0.98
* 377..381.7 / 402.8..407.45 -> 1.02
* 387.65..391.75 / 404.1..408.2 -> 1.03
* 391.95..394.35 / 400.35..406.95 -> 1.06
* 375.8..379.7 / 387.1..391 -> 1.01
